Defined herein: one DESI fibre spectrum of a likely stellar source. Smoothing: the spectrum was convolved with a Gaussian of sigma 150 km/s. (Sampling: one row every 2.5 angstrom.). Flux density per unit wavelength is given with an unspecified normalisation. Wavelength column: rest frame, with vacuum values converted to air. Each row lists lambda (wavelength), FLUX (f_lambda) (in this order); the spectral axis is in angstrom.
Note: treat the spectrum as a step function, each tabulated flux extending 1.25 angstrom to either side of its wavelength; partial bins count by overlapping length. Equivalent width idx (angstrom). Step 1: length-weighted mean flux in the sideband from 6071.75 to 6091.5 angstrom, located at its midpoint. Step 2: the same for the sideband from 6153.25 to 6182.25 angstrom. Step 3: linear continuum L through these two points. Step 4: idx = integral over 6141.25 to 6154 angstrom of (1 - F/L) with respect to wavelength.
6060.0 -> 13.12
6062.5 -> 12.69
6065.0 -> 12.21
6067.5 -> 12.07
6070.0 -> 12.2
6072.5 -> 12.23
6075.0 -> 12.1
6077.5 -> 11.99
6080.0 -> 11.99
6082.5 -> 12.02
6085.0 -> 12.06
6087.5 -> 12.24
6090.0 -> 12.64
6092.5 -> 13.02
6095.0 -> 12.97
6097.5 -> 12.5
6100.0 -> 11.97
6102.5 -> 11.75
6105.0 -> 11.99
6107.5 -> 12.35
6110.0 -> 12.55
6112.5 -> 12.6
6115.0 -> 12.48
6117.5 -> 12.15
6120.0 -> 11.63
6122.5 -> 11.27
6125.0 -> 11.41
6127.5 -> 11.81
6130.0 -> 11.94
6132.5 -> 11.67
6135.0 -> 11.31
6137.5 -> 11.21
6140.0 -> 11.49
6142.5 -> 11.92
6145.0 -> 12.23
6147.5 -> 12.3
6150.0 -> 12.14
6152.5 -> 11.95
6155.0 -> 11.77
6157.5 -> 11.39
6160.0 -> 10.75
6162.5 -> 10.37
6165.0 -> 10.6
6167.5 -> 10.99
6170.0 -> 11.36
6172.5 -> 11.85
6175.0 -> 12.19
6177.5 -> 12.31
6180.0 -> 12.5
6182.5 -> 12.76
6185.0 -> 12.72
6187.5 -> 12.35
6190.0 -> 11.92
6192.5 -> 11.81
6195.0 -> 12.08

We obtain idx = -0.5 angstrom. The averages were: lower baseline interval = 12.2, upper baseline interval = 11.5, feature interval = 12.1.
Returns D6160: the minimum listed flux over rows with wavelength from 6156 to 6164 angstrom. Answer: 10.37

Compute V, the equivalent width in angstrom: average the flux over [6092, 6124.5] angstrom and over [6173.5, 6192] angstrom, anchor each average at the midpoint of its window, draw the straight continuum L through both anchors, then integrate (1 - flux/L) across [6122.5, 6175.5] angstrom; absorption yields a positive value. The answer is 3.3 angstrom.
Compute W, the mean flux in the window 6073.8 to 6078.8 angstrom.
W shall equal 12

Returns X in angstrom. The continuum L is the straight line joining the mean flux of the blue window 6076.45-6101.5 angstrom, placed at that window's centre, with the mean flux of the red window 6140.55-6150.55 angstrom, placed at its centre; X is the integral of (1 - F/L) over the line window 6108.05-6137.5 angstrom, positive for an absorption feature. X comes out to 0.8 angstrom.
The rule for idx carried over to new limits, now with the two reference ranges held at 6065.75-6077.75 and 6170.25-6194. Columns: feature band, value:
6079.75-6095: -0.32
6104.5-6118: -0.24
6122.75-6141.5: 0.99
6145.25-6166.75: 1.35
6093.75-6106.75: -0.09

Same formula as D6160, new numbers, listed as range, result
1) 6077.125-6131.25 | 11.27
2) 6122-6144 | 11.21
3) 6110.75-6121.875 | 11.63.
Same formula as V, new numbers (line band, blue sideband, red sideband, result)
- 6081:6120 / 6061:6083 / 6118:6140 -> -1.52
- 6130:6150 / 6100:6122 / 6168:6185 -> 0.62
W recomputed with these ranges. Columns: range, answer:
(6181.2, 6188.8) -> 12.6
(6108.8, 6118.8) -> 12.4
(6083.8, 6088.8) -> 12.2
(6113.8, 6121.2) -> 12.1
